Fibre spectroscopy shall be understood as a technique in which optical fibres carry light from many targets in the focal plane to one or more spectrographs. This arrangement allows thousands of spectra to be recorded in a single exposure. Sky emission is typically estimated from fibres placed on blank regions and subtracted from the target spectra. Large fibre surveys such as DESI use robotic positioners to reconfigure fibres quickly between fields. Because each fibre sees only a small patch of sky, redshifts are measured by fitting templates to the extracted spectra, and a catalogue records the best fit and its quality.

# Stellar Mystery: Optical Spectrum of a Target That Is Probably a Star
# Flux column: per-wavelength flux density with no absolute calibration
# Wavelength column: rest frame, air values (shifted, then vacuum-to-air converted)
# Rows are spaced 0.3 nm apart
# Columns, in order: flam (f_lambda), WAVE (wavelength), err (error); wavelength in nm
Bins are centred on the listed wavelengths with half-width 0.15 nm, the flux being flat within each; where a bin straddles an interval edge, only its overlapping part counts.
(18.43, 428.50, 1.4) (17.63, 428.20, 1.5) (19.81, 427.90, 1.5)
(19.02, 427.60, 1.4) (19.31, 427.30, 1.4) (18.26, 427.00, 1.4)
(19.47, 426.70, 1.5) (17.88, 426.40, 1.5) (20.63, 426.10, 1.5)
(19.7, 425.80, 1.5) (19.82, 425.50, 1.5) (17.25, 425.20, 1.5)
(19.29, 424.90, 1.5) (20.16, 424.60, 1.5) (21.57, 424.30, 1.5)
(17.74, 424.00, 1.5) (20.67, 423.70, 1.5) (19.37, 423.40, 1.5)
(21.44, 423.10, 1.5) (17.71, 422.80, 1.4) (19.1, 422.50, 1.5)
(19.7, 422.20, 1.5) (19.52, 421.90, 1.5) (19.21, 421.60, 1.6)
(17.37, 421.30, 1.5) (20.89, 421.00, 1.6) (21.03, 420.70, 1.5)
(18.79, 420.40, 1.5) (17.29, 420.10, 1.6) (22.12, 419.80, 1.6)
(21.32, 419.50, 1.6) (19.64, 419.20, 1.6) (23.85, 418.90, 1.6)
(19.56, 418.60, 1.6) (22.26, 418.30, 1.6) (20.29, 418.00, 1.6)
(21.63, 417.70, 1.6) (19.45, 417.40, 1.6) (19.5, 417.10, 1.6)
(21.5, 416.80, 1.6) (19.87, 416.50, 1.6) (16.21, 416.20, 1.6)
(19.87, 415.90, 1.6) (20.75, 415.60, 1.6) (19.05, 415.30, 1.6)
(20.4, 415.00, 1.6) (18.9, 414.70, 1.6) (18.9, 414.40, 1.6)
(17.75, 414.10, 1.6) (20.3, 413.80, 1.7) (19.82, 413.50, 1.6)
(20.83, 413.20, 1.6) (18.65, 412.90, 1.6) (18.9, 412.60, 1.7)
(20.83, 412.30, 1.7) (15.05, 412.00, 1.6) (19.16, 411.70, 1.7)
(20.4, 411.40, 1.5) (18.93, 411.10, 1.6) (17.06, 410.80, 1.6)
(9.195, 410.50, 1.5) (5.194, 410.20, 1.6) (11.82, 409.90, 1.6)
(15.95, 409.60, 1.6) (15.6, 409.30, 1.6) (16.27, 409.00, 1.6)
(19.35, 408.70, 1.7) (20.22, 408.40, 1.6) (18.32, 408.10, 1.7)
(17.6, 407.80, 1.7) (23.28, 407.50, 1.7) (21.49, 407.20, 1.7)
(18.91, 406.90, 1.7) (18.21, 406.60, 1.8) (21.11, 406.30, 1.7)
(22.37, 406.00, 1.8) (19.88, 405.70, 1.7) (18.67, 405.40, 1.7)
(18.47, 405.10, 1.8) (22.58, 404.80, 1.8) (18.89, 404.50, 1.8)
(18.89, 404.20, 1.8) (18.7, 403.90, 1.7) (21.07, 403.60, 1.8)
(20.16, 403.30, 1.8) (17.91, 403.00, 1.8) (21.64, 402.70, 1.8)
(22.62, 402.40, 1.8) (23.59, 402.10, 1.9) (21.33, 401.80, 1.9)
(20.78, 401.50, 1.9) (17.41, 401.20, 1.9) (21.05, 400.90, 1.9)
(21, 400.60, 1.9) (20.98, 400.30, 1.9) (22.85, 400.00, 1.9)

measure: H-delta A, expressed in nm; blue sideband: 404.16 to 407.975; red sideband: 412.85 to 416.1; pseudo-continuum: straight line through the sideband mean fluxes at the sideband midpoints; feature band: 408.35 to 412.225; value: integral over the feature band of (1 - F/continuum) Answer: 0.80 nm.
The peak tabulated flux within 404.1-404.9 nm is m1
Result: 22.58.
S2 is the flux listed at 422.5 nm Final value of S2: 19.1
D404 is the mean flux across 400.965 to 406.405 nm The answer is 20.3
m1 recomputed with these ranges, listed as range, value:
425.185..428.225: 20.63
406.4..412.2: 23.28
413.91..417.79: 21.63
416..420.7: 23.85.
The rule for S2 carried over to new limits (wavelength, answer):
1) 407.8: 17.6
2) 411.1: 18.93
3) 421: 20.89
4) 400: 22.85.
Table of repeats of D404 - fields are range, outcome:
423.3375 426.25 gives 19.6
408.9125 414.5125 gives 16.9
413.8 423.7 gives 19.8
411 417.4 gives 19.3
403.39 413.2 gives 18.2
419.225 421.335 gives 20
